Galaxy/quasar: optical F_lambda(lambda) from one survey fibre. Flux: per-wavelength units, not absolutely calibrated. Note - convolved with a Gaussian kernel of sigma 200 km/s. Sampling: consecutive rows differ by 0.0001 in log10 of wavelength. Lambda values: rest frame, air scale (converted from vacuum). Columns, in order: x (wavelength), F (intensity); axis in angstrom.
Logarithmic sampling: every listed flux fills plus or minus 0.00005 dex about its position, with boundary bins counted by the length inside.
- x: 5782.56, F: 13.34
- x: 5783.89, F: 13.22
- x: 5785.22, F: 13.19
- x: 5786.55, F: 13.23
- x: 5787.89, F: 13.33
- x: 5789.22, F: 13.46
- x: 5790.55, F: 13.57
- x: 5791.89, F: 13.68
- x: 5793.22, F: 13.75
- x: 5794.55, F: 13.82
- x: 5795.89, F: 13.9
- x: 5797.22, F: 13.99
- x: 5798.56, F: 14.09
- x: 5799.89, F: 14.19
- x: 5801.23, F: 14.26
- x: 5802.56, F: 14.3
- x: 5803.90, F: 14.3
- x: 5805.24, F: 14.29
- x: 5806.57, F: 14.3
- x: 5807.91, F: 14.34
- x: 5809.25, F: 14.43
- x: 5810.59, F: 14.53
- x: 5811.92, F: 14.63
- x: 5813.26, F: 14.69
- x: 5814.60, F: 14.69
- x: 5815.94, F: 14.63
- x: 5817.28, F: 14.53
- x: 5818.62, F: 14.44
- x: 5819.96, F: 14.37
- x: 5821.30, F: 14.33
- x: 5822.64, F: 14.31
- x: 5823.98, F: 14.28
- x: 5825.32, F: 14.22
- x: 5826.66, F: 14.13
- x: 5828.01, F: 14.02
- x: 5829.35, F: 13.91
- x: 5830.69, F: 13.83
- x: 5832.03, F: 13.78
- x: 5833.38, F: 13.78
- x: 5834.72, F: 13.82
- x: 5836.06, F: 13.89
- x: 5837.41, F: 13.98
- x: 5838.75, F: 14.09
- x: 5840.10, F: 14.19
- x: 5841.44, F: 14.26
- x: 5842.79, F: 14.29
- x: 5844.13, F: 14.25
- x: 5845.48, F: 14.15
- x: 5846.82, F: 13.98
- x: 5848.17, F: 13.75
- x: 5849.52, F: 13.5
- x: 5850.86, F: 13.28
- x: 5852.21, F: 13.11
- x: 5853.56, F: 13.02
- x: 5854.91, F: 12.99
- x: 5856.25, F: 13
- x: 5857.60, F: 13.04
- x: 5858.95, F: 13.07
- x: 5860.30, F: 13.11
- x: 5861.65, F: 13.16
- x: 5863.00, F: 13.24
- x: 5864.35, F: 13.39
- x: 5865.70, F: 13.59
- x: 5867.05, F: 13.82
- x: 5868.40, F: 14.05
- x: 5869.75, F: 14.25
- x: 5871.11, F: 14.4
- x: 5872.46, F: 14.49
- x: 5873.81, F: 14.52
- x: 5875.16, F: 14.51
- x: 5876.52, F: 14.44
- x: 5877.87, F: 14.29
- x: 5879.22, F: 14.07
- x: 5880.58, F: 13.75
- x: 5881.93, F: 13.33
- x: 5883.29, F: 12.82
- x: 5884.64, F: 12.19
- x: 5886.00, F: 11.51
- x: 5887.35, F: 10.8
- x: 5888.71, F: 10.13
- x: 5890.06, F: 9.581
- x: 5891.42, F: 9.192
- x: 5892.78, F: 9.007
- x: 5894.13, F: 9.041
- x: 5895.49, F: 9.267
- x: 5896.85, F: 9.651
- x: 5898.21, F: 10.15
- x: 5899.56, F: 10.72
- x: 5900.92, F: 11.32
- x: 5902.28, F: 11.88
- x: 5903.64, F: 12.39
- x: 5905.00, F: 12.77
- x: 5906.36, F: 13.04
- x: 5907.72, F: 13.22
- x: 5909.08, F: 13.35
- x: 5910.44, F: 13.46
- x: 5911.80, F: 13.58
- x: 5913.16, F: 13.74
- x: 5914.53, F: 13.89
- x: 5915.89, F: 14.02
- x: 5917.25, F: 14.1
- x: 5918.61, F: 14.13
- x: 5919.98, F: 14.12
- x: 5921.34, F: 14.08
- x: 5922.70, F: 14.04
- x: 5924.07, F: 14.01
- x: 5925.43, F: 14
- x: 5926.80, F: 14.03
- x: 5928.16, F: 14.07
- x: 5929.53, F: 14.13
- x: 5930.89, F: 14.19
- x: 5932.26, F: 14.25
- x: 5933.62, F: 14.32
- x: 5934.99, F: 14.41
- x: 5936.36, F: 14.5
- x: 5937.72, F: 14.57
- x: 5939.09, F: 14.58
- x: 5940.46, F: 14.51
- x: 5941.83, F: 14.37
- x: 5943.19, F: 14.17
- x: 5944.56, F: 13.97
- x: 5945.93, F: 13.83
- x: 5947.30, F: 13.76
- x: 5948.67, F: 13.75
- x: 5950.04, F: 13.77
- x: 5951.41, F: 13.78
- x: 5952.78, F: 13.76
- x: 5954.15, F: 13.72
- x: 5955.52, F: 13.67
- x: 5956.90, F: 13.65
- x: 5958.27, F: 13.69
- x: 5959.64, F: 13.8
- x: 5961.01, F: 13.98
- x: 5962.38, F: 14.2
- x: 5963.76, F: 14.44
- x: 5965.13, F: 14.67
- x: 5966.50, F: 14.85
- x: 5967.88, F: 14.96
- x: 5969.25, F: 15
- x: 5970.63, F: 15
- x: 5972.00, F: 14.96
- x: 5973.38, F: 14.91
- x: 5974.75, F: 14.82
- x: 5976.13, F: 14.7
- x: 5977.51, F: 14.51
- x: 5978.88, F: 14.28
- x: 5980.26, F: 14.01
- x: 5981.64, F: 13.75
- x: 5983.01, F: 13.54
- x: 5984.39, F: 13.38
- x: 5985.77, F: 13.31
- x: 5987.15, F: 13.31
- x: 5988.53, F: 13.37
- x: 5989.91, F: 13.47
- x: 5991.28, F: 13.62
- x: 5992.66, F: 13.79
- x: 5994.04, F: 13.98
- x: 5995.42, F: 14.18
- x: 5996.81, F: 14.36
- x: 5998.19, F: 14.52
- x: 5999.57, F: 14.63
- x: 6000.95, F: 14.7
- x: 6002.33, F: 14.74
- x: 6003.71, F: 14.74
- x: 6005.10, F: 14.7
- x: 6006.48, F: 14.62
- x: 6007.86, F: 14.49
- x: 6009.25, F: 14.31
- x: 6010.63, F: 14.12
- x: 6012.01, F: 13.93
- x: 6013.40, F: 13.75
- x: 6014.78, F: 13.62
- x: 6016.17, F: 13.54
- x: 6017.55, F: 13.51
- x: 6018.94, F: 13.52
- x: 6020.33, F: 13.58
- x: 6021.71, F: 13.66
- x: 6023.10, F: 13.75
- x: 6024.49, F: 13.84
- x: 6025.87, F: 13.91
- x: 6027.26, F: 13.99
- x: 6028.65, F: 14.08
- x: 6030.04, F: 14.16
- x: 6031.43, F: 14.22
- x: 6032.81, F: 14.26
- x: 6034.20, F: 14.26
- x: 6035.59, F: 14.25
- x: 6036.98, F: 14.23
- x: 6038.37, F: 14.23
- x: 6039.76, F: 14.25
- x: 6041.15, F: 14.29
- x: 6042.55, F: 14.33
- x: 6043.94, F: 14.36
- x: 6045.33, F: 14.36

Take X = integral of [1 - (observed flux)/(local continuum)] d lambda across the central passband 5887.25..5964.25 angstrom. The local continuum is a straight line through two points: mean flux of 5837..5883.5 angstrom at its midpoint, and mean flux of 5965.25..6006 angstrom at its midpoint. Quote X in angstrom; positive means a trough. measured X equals 5.07 angstrom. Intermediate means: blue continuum 13.8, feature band 13.1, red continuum 14.3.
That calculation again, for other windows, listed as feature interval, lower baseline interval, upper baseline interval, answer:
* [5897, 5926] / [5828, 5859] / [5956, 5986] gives 2.0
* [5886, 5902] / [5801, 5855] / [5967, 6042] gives 4.7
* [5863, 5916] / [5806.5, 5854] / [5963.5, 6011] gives 6.3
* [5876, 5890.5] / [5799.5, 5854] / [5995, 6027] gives 1.7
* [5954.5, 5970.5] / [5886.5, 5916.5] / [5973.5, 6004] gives -1.1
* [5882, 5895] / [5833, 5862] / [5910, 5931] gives 3.0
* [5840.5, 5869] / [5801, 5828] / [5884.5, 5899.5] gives -3.4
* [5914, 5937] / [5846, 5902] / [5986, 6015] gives -1.6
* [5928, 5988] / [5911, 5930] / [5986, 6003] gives -0.7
